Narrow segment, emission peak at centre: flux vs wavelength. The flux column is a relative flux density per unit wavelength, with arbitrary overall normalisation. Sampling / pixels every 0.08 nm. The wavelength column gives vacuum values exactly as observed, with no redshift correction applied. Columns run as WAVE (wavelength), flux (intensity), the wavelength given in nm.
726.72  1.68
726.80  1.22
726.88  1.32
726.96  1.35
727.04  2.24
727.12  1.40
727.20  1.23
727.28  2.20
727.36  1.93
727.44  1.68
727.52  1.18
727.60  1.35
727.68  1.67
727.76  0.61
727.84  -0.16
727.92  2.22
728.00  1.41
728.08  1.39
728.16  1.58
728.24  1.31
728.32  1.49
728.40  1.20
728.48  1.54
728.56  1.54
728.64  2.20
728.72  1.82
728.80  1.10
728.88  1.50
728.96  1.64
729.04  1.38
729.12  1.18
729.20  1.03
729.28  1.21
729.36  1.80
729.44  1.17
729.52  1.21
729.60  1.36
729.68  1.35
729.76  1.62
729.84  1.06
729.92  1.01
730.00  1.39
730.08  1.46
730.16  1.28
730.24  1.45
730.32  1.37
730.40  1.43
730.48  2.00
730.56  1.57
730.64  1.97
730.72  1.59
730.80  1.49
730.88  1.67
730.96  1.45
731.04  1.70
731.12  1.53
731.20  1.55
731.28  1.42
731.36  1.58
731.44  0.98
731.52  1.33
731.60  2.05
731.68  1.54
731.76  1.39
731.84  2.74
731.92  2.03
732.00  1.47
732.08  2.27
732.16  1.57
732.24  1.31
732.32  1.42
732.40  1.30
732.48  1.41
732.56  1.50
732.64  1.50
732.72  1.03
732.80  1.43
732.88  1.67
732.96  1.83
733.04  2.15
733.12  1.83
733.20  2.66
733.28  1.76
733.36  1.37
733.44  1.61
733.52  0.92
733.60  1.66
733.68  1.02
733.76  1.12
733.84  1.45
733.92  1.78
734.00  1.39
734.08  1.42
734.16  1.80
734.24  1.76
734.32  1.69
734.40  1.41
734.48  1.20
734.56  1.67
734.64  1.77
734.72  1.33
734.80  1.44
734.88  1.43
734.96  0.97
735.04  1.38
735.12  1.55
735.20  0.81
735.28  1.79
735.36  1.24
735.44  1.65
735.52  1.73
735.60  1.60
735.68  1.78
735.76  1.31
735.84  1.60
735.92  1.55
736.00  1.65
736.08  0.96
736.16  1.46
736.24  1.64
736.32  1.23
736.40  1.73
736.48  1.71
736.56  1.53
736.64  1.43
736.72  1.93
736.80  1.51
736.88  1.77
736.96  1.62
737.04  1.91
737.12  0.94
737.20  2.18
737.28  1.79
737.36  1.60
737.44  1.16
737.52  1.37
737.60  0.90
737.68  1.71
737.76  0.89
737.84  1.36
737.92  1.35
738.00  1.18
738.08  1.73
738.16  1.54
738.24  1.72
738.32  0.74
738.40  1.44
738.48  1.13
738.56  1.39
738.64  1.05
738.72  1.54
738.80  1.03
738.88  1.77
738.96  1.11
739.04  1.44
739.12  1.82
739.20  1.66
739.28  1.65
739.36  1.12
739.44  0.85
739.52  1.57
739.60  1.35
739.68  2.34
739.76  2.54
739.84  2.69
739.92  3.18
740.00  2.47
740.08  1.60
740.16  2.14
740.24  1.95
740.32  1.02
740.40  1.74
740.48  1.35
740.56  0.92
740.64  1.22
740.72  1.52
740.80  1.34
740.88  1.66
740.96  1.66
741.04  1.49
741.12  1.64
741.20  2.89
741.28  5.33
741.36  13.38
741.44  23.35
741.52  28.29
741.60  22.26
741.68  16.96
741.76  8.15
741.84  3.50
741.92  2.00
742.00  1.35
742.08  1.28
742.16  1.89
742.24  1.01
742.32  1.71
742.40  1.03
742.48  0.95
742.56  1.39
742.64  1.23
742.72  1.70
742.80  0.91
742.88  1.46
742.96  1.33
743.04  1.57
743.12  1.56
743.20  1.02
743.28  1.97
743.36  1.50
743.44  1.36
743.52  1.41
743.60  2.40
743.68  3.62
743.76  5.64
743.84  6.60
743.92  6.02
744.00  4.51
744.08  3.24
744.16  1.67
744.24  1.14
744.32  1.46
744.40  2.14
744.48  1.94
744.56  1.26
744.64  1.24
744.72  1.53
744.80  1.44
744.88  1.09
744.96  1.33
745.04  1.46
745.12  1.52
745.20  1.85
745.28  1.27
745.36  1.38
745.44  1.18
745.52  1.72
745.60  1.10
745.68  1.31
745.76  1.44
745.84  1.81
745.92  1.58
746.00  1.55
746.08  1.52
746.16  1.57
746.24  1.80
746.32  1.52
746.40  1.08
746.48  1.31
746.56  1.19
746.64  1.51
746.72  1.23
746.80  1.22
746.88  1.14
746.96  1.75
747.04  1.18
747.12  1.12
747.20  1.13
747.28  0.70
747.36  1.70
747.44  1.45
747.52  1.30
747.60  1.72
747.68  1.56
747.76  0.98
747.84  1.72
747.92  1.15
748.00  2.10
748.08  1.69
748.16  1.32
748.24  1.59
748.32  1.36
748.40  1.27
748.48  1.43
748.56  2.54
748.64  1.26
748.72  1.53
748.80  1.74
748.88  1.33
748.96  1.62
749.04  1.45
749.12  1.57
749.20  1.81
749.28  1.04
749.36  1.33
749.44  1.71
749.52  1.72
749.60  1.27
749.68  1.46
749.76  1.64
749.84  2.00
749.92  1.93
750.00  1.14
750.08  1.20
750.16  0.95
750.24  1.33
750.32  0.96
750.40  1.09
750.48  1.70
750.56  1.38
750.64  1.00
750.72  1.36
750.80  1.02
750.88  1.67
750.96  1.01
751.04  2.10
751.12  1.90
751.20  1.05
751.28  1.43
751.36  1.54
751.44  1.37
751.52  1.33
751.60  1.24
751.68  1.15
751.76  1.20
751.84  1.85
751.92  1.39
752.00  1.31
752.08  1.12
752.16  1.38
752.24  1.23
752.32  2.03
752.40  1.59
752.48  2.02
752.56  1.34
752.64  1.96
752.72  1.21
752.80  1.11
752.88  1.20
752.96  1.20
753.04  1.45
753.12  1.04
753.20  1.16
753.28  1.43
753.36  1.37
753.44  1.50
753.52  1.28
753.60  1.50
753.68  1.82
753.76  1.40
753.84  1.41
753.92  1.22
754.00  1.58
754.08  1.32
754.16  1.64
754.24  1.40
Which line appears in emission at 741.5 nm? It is H-alpha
